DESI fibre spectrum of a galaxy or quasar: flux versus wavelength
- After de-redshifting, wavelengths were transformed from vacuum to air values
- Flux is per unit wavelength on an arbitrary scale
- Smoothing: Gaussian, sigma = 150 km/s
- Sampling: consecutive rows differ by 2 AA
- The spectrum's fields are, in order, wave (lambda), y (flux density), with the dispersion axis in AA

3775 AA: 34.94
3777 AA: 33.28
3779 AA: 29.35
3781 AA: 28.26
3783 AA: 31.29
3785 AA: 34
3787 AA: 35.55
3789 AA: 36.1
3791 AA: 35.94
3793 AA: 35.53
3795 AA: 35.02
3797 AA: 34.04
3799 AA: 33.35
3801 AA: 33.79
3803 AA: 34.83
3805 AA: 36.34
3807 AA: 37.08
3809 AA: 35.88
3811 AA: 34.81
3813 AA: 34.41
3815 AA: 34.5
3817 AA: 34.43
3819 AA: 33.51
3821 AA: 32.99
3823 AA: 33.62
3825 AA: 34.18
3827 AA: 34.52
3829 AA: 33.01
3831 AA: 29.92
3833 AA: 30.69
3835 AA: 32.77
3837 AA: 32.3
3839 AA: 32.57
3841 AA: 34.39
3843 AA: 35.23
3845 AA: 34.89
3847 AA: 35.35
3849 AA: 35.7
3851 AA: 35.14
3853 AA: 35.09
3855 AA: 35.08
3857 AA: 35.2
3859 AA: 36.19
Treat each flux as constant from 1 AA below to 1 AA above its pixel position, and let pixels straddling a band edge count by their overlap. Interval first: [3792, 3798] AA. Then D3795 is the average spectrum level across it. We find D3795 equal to 34.9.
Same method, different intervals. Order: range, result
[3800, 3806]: 35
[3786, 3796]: 35.6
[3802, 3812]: 35.8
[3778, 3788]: 31.7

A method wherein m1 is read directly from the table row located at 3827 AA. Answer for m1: 34.52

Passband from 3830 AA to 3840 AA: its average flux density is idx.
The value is 31.6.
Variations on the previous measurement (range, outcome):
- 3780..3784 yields 29.8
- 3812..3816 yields 34.5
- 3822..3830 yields 33.8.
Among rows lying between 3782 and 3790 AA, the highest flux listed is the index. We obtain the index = 36.1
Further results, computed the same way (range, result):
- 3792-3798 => 35.53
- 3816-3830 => 34.52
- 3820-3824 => 33.62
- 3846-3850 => 35.7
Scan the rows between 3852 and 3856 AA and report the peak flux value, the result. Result 35.09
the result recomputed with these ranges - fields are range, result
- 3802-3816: 37.08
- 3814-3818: 34.5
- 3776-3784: 33.28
